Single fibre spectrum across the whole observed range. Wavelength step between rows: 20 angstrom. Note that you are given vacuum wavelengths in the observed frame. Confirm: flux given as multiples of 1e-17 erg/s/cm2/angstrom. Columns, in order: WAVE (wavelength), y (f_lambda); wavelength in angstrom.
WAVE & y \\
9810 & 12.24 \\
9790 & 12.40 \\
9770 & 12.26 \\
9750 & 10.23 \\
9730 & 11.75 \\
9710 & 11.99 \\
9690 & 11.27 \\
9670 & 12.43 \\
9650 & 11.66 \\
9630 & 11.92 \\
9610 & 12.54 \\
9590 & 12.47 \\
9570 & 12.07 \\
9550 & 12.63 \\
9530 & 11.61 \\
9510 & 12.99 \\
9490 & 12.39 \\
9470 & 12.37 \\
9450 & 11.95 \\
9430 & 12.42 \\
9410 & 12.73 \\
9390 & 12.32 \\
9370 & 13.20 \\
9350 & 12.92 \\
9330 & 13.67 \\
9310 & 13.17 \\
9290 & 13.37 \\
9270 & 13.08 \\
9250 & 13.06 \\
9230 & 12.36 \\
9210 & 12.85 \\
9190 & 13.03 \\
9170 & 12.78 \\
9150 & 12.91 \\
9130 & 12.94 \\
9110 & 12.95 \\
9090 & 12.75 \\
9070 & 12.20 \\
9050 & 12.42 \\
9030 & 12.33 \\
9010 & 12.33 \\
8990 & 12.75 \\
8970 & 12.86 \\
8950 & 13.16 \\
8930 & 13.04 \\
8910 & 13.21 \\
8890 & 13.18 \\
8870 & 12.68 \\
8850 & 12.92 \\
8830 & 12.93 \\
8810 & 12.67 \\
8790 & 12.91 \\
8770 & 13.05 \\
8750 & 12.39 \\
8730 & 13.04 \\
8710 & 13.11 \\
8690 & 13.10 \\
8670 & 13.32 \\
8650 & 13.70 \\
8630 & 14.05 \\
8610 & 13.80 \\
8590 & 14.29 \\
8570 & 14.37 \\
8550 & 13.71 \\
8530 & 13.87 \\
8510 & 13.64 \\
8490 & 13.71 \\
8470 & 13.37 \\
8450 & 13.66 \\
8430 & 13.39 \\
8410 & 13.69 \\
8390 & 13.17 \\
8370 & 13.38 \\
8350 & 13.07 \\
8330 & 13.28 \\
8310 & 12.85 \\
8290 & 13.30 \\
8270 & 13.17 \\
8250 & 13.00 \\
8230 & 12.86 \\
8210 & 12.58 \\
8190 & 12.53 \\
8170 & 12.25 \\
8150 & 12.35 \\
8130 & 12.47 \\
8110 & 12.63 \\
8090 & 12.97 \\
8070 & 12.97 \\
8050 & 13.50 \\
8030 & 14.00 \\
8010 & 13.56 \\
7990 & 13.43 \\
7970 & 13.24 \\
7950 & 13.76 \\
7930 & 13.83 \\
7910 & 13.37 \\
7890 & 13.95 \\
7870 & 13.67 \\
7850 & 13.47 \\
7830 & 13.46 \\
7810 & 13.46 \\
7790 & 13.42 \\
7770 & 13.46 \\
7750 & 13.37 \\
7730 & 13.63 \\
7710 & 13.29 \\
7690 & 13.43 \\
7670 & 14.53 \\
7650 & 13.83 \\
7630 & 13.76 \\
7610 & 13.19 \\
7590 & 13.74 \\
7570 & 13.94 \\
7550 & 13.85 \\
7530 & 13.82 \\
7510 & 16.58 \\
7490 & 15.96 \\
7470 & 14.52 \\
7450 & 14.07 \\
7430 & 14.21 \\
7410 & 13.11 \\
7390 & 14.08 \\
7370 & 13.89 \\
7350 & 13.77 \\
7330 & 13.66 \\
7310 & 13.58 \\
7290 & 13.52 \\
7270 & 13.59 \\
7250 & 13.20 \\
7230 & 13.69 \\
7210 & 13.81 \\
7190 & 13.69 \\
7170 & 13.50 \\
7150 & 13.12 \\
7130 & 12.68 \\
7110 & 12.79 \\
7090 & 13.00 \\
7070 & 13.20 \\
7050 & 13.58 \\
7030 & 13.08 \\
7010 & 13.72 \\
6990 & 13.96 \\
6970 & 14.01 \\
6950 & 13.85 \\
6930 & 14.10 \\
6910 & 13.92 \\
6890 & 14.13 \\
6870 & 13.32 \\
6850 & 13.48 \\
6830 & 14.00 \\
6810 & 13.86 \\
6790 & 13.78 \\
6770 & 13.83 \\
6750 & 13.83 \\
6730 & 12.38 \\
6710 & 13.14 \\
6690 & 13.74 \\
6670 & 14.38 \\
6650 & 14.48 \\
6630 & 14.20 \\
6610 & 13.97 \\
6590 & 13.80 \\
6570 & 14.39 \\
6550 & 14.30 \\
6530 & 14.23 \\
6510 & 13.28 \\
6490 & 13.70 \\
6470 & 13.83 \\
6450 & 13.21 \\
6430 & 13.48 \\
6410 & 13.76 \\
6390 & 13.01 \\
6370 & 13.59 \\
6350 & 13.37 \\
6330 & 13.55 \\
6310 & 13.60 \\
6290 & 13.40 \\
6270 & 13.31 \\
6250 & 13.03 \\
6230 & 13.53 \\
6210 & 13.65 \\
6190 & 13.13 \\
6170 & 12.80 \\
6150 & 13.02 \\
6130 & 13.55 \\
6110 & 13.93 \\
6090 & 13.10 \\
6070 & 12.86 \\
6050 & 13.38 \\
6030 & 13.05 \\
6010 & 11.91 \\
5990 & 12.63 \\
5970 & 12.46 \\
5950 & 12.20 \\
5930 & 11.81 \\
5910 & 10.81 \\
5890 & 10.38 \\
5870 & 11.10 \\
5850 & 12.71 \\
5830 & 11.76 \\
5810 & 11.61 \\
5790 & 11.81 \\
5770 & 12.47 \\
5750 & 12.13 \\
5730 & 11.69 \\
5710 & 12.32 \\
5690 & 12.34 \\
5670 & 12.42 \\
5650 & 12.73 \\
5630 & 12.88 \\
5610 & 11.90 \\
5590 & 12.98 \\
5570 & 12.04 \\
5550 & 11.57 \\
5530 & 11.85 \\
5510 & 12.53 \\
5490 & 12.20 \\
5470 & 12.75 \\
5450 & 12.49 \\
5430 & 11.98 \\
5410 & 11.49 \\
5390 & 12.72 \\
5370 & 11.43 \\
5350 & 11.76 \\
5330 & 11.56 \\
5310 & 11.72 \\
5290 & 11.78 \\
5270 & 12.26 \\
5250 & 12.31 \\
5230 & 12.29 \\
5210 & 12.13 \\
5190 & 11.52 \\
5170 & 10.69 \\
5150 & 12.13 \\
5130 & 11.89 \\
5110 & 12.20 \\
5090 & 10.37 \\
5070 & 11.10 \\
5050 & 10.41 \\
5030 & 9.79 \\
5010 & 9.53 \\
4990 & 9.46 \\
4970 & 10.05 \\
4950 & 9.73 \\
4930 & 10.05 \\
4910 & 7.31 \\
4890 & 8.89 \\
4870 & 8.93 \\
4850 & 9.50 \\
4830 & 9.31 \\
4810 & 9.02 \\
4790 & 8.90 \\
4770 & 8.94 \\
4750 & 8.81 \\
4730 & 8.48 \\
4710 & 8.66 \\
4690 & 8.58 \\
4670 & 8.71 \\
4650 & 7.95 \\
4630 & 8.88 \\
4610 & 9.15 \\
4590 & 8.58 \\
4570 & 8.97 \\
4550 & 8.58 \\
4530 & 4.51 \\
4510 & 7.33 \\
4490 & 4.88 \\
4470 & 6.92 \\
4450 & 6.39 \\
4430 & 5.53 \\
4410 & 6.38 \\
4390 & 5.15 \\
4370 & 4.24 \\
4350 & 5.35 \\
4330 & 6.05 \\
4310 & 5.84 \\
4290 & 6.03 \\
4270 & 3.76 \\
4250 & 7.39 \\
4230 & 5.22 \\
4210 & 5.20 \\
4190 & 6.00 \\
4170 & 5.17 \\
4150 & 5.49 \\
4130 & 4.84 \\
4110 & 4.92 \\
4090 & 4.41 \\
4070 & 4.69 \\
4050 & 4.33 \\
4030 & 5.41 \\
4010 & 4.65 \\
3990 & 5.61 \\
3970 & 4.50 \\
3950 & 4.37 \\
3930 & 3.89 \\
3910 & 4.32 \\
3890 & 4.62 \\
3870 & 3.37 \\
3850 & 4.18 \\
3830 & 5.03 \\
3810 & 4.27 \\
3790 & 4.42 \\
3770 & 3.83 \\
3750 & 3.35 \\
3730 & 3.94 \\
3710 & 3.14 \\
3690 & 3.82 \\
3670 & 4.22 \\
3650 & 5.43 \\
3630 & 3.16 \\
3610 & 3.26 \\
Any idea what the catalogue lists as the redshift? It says 0.14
